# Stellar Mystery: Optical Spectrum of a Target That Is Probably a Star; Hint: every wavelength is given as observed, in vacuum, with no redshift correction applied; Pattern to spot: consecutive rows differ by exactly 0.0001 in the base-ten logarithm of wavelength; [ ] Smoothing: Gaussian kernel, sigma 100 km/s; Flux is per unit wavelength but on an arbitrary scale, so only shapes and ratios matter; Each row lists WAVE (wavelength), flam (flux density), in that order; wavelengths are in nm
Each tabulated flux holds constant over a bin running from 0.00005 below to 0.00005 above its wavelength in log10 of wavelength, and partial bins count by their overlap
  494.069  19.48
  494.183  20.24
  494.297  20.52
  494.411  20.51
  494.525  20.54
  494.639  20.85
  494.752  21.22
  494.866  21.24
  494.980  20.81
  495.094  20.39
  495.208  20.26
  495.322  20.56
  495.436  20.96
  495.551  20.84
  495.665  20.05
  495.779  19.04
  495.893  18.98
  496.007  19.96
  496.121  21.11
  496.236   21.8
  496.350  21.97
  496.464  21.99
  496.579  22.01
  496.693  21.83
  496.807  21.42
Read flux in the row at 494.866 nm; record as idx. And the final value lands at 21.24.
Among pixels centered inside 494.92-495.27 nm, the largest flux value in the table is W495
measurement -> 20.81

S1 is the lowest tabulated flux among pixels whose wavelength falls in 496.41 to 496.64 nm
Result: 21.99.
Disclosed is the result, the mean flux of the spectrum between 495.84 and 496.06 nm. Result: 19.5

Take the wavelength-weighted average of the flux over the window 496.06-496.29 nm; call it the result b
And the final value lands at 21.4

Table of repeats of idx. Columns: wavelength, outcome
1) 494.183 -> 20.24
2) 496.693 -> 21.83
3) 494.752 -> 21.22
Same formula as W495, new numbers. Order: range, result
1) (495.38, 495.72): 20.96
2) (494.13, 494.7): 20.85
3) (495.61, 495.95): 20.05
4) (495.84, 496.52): 21.99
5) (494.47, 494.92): 21.24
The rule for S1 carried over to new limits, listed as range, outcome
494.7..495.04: 20.81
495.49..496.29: 18.98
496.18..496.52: 21.8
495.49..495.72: 20.05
